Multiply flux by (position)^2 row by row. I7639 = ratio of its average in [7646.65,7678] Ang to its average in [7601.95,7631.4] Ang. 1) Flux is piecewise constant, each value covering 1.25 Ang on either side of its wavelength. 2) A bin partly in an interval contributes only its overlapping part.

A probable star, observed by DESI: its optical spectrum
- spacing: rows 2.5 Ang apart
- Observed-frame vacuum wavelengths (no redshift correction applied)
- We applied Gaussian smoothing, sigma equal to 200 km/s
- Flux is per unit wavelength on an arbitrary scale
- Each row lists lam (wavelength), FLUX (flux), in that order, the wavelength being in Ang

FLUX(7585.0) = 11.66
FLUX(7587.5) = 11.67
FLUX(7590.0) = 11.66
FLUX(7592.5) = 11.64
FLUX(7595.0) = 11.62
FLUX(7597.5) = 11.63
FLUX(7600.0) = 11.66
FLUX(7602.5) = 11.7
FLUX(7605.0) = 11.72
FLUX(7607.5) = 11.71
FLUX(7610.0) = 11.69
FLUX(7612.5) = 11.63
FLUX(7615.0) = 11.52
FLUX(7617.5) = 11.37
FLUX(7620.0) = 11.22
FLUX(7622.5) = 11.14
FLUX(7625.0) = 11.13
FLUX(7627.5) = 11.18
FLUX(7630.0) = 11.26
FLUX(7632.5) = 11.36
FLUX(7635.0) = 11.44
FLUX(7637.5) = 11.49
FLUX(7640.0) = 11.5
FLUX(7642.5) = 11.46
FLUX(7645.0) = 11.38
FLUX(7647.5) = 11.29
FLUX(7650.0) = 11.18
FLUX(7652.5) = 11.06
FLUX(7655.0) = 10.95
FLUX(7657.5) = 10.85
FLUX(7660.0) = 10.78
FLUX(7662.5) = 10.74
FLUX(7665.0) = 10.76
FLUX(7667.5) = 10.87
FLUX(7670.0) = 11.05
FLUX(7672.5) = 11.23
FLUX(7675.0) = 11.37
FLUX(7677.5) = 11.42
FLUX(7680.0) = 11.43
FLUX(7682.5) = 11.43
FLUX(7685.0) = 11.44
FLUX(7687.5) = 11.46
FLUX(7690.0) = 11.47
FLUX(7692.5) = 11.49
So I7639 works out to 0.98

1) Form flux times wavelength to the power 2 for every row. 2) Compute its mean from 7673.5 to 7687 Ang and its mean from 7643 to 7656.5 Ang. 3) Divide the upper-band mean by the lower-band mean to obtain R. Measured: 1.0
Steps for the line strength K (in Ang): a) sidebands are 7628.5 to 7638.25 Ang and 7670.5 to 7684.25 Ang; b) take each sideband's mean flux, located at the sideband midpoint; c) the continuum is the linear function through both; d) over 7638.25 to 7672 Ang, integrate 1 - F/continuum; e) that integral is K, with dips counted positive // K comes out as 0.9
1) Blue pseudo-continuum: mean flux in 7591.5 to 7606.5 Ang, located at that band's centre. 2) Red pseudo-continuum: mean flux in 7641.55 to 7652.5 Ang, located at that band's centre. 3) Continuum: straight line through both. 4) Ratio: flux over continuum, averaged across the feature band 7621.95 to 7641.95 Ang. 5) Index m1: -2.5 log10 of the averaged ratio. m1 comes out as 0.01 mag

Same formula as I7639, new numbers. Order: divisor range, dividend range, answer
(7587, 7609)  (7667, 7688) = 0.99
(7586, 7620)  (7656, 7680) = 0.97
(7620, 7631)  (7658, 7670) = 0.98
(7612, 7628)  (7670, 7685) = 1.02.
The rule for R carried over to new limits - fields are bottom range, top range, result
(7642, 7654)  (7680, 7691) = 1.03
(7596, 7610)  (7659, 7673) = 0.95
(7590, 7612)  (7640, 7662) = 0.97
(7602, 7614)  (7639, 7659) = 0.97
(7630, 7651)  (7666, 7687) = 1.00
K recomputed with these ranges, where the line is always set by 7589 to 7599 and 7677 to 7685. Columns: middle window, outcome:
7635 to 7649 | 0.12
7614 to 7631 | 0.46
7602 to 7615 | -0.08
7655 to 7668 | 0.75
